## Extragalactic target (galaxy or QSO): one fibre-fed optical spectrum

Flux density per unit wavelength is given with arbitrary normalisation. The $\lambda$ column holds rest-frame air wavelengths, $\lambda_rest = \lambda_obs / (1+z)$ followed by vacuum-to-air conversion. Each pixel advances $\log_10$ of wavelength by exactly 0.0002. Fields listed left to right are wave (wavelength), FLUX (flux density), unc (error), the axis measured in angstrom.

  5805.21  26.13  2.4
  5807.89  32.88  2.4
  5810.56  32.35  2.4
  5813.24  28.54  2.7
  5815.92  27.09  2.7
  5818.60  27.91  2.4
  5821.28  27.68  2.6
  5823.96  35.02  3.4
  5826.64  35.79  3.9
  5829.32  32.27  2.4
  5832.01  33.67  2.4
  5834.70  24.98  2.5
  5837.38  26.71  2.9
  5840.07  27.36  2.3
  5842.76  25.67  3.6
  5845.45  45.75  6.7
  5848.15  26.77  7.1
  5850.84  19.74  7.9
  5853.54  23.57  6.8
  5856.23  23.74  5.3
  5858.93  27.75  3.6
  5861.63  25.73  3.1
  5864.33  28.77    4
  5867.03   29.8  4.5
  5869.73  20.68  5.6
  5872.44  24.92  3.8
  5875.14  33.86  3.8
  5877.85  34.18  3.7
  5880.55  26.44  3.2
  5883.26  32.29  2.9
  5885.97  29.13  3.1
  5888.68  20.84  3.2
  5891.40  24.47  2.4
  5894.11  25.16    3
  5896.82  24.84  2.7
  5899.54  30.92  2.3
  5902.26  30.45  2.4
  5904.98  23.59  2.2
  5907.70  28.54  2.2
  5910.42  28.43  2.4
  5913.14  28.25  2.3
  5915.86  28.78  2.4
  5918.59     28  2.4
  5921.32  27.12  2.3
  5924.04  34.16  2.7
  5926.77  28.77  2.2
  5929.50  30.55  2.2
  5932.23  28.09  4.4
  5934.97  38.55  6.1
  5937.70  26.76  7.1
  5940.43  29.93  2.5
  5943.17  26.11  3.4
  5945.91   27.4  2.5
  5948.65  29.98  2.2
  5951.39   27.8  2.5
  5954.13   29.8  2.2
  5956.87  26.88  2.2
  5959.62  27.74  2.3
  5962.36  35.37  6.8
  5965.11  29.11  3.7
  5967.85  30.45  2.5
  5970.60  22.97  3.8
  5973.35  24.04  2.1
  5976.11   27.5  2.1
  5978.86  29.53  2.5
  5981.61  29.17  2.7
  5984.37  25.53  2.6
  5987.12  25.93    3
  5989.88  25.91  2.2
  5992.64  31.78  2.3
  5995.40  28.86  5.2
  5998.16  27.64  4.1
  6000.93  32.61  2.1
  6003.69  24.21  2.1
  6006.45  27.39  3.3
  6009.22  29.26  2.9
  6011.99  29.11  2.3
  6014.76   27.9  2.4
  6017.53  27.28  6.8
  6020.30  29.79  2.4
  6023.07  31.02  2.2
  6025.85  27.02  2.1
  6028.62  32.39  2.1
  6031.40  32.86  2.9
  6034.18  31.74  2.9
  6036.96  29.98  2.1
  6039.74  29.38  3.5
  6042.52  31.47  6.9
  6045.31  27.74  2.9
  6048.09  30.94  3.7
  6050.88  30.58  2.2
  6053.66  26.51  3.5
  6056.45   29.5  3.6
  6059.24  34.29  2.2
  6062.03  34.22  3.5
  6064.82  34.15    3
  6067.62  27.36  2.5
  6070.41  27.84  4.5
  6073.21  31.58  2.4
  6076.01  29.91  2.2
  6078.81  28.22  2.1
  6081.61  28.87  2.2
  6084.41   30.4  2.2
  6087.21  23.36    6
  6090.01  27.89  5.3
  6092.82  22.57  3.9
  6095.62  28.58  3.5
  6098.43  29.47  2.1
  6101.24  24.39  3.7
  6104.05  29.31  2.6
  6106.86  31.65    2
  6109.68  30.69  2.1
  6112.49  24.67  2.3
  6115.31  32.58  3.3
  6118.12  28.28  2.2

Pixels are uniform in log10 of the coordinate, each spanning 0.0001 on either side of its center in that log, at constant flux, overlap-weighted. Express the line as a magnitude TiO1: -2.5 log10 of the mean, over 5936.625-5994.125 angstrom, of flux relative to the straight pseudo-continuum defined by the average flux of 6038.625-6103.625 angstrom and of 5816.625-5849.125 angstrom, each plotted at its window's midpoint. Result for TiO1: 0.07 mag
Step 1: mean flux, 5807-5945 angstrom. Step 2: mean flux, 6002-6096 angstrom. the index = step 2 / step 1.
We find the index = 1.02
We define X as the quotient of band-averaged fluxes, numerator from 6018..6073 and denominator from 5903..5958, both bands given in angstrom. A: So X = 1.05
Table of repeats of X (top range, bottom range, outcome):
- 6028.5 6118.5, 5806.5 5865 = 1.01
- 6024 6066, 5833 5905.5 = 1.13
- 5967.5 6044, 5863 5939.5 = 1.01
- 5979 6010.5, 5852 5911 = 1.03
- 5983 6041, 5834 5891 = 1.05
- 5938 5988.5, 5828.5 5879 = 1.00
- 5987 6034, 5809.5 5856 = 0.99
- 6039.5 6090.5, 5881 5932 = 1.06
